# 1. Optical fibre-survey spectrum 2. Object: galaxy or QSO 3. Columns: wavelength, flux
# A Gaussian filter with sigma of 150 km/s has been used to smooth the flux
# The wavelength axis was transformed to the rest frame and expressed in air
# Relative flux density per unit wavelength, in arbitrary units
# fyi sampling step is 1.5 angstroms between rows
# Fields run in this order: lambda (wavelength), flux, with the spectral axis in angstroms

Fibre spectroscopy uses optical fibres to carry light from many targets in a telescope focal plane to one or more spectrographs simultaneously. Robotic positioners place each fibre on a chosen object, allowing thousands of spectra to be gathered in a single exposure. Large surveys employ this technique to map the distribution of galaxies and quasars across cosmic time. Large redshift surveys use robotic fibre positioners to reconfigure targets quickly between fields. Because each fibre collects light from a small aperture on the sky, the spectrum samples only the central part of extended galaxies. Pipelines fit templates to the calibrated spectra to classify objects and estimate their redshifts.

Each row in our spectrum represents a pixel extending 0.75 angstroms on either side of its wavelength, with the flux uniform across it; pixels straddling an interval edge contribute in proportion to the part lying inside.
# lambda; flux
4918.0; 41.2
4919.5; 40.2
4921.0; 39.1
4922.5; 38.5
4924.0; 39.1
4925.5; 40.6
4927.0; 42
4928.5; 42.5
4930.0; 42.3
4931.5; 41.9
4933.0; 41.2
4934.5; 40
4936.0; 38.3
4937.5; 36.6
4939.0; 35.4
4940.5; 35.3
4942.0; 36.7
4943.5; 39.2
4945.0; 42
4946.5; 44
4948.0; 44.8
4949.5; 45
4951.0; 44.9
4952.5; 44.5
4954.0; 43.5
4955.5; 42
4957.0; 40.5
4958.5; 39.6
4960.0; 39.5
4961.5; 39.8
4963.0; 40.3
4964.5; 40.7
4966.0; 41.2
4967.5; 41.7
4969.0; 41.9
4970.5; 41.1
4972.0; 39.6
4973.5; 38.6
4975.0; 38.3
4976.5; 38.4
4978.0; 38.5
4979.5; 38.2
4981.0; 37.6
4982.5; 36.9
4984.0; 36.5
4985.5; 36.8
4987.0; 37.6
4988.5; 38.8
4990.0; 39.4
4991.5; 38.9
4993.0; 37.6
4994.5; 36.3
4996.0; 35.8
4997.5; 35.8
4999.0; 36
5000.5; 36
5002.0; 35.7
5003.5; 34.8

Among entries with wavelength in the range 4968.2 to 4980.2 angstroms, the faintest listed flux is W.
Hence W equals 38.2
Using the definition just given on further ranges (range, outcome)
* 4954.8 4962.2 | 39.5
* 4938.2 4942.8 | 35.3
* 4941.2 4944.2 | 36.7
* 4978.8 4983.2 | 36.9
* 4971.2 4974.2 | 38.6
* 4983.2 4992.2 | 36.5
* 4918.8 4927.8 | 38.5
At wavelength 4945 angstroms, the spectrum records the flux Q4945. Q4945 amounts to 42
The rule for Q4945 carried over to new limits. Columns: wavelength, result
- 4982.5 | 36.9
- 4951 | 44.9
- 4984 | 36.5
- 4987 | 37.6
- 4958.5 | 39.6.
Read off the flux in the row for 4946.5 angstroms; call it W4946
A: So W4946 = 44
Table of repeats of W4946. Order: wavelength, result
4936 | 38.3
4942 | 36.7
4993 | 37.6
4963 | 40.3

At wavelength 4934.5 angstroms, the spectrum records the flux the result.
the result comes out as 40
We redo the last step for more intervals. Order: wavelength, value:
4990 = 39.4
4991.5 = 38.9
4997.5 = 35.8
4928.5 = 42.5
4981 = 37.6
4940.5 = 35.3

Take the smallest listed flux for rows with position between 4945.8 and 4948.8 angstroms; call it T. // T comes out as 44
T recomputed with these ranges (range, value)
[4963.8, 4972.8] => 39.6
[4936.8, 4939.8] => 35.4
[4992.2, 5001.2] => 35.8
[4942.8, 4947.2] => 39.2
